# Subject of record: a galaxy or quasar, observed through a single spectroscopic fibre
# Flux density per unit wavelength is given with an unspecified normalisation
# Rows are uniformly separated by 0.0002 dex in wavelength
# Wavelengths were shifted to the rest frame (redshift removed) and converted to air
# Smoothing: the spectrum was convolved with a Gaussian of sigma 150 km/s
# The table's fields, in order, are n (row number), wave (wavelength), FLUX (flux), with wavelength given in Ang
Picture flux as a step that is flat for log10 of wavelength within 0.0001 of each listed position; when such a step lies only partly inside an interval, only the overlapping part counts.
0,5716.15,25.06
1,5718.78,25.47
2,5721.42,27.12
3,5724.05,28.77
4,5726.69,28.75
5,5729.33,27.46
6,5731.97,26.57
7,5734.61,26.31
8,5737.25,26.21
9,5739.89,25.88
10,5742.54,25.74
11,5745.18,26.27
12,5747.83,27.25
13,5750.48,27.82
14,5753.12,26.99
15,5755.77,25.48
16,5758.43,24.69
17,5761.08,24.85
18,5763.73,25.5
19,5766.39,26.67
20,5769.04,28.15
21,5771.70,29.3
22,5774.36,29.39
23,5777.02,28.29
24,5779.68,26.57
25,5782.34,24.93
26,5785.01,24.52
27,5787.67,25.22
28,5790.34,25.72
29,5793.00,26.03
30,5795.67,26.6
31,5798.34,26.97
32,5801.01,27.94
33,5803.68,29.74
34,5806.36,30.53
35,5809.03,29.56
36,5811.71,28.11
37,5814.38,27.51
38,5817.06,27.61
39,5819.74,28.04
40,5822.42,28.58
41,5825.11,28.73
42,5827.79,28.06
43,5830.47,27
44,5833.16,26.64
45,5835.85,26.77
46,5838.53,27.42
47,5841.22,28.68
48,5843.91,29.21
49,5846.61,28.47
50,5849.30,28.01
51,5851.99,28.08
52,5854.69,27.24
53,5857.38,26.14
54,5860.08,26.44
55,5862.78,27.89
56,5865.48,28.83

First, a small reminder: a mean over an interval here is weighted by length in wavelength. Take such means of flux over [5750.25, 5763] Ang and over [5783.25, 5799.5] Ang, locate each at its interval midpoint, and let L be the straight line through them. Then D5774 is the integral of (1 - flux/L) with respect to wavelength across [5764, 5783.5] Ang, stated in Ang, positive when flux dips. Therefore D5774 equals -1.3 Ang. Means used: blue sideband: 25.8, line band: 27.5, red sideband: 25.8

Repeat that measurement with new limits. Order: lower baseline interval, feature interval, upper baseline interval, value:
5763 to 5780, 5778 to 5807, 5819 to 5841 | 1.1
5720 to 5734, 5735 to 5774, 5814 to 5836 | 1.5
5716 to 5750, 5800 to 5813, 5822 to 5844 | -0.8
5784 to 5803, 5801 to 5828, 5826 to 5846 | -1.6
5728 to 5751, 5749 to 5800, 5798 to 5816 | 2.1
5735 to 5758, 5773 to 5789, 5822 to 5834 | 0.3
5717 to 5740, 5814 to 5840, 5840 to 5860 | 0.1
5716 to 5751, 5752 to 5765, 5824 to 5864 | 0.7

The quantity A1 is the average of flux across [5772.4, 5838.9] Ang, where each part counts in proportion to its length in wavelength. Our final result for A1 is 27.5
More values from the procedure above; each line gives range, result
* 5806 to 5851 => 28.1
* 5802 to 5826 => 28.7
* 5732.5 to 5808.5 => 26.8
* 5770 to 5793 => 26.7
